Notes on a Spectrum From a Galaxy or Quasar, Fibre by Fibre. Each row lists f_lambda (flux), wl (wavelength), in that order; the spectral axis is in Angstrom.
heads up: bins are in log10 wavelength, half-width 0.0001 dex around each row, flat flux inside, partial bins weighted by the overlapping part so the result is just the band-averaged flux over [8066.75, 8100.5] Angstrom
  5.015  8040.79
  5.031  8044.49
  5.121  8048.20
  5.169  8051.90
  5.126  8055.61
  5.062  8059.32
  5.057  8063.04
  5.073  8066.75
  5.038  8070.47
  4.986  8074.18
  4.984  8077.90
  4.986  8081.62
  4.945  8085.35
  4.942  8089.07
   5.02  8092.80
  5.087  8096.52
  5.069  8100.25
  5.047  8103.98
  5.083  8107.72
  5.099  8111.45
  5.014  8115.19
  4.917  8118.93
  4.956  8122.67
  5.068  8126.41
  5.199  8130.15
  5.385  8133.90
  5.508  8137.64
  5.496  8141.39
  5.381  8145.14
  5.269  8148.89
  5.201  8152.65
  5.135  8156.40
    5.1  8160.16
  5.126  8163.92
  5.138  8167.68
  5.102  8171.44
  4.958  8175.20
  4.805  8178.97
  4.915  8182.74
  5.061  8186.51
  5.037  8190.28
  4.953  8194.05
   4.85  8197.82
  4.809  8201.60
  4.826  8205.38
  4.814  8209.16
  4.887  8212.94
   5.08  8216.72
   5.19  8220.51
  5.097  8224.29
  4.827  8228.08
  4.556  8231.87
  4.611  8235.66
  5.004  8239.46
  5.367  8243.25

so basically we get 5.01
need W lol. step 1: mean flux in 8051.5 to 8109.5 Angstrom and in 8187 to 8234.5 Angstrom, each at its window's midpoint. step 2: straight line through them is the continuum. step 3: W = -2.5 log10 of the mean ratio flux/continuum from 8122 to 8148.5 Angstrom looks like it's -0.07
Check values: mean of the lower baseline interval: 5.04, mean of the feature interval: 5.3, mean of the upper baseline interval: 4.91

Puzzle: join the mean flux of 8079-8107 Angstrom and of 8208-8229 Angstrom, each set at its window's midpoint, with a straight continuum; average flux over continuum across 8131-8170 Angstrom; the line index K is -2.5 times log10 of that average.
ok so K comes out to -0.06 mag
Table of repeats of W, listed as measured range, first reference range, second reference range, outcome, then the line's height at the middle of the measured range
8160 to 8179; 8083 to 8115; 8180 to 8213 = -0.03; 4.94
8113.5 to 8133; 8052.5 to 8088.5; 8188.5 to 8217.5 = -0.02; 4.98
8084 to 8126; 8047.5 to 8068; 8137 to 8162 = 0.04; 5.2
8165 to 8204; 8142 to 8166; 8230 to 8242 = 0.02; 5.05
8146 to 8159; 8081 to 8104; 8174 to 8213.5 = -0.06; 4.95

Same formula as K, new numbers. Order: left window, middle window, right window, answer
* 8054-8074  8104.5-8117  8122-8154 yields 0.03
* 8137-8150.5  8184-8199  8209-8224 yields 0.04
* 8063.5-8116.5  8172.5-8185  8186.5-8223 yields 0.01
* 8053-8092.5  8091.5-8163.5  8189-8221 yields -0.04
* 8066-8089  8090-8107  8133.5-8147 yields 0.02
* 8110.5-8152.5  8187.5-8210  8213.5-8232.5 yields 0.03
